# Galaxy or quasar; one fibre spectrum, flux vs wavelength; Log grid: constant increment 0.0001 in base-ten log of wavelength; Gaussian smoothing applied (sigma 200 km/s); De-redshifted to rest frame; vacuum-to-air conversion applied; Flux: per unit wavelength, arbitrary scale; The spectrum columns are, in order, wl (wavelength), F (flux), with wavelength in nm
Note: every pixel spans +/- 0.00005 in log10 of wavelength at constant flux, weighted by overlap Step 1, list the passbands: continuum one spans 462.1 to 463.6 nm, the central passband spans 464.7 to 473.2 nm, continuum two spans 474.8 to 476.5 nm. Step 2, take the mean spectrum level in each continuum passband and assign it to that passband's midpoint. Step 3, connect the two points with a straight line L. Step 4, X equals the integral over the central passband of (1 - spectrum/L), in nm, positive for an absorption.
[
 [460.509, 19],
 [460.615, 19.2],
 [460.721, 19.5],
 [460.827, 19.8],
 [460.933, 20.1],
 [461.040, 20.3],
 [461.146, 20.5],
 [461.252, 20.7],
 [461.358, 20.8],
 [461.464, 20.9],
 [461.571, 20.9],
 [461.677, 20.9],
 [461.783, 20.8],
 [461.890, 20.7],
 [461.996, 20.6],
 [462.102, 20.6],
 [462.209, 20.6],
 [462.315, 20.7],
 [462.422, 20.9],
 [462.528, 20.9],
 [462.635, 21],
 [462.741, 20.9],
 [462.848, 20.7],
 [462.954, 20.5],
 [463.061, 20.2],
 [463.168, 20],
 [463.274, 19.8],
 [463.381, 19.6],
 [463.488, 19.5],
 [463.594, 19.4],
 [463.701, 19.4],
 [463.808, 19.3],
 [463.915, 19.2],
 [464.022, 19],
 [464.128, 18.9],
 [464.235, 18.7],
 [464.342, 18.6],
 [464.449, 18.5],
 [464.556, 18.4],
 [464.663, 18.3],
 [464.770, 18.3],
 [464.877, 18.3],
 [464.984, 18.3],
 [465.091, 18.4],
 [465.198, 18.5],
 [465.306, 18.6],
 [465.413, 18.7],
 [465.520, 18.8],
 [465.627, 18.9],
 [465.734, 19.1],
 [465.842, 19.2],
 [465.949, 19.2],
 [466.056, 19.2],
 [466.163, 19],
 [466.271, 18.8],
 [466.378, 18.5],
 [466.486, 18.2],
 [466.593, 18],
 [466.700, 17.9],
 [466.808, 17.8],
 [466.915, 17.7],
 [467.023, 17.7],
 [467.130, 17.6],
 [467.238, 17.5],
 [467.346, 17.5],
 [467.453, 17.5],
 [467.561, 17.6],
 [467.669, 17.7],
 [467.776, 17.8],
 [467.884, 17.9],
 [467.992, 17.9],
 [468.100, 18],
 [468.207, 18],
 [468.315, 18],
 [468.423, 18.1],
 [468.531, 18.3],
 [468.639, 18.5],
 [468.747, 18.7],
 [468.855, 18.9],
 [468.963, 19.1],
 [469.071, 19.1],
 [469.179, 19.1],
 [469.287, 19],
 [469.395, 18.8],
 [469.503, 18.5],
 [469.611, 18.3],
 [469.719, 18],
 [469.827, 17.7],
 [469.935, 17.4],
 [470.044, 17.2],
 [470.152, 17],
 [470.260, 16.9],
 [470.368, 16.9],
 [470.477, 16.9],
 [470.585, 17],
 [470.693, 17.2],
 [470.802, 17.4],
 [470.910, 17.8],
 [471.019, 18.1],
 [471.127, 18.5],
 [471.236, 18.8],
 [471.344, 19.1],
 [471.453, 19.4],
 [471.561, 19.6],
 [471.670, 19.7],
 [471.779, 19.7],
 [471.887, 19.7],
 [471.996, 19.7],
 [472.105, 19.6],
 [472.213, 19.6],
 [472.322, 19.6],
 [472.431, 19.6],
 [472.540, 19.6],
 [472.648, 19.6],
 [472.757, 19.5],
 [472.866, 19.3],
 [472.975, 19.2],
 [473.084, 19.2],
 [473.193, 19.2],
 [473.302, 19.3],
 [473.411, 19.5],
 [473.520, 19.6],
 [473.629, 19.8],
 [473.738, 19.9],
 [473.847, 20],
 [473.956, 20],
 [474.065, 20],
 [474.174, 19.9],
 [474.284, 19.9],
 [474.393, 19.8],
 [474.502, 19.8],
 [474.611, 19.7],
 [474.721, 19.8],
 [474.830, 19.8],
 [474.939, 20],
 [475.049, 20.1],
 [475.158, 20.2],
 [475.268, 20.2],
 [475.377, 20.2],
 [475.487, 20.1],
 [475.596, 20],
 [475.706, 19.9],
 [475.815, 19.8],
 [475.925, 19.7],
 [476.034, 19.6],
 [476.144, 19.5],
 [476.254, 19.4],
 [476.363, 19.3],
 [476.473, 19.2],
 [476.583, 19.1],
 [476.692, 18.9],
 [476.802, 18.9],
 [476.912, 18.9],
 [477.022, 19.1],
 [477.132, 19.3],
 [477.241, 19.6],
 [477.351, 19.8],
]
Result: 0.70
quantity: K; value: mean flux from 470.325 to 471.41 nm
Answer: 17.8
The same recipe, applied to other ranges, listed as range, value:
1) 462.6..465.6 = 19.2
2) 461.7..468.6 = 18.9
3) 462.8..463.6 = 20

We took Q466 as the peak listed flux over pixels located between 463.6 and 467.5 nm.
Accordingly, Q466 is 19.4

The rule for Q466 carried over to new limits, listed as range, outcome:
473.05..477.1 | 20.2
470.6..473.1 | 19.7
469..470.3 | 19.1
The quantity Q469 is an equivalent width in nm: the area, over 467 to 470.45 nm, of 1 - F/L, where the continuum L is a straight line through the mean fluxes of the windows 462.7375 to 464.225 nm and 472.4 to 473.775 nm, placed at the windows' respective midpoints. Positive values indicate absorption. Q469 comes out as 0.276 nm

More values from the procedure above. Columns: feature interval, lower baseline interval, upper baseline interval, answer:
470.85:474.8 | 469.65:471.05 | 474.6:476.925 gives -0.23 nm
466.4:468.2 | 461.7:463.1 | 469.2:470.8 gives 0.09 nm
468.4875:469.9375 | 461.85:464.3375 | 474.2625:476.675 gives 0.10 nm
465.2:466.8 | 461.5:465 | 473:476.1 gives 0.09 nm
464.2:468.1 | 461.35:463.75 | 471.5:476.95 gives 0.37 nm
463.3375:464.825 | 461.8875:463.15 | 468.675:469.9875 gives 0.09 nm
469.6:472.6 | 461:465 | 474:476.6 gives 0.21 nm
